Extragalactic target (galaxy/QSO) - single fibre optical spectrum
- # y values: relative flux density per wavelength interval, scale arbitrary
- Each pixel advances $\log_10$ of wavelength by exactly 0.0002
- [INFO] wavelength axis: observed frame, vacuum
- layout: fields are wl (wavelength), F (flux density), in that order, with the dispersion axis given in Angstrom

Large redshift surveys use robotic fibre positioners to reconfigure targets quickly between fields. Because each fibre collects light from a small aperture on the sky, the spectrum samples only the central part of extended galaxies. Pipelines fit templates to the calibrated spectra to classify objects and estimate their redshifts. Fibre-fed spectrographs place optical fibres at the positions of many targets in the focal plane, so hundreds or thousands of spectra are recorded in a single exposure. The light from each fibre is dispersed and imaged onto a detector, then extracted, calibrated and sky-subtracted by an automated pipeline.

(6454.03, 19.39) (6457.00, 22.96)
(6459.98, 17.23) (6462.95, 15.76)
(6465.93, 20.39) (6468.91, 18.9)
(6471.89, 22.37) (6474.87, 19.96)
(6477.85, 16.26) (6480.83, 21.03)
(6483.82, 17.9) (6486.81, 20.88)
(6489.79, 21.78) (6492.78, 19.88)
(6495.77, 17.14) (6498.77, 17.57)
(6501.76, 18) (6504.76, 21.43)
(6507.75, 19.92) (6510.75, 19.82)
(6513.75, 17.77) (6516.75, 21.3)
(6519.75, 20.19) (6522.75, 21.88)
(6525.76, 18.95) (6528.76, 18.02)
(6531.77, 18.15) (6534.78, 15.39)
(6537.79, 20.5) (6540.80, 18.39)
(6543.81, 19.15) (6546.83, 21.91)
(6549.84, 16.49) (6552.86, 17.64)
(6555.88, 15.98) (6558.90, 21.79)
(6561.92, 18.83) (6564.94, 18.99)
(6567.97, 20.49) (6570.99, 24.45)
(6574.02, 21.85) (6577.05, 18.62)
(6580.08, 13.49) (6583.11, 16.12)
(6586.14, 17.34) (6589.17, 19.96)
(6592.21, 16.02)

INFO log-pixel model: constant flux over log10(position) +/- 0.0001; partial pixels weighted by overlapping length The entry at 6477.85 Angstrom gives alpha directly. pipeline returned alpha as 16.26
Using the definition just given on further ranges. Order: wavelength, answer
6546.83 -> 21.91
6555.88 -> 15.98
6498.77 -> 17.57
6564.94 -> 18.99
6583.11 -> 16.12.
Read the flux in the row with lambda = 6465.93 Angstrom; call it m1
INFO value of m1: 20.39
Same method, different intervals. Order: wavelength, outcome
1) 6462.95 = 15.76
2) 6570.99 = 24.45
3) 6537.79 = 20.5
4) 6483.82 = 17.9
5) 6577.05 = 18.62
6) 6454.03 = 19.39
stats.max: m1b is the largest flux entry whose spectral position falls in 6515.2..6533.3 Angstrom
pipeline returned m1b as 21.88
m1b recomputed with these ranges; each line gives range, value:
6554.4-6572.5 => 24.45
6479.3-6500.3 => 21.78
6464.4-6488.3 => 22.37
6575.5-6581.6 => 18.62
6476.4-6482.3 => 21.03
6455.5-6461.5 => 22.96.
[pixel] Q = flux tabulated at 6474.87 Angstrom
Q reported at 19.96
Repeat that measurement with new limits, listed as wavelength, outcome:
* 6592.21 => 16.02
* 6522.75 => 21.88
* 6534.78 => 15.39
